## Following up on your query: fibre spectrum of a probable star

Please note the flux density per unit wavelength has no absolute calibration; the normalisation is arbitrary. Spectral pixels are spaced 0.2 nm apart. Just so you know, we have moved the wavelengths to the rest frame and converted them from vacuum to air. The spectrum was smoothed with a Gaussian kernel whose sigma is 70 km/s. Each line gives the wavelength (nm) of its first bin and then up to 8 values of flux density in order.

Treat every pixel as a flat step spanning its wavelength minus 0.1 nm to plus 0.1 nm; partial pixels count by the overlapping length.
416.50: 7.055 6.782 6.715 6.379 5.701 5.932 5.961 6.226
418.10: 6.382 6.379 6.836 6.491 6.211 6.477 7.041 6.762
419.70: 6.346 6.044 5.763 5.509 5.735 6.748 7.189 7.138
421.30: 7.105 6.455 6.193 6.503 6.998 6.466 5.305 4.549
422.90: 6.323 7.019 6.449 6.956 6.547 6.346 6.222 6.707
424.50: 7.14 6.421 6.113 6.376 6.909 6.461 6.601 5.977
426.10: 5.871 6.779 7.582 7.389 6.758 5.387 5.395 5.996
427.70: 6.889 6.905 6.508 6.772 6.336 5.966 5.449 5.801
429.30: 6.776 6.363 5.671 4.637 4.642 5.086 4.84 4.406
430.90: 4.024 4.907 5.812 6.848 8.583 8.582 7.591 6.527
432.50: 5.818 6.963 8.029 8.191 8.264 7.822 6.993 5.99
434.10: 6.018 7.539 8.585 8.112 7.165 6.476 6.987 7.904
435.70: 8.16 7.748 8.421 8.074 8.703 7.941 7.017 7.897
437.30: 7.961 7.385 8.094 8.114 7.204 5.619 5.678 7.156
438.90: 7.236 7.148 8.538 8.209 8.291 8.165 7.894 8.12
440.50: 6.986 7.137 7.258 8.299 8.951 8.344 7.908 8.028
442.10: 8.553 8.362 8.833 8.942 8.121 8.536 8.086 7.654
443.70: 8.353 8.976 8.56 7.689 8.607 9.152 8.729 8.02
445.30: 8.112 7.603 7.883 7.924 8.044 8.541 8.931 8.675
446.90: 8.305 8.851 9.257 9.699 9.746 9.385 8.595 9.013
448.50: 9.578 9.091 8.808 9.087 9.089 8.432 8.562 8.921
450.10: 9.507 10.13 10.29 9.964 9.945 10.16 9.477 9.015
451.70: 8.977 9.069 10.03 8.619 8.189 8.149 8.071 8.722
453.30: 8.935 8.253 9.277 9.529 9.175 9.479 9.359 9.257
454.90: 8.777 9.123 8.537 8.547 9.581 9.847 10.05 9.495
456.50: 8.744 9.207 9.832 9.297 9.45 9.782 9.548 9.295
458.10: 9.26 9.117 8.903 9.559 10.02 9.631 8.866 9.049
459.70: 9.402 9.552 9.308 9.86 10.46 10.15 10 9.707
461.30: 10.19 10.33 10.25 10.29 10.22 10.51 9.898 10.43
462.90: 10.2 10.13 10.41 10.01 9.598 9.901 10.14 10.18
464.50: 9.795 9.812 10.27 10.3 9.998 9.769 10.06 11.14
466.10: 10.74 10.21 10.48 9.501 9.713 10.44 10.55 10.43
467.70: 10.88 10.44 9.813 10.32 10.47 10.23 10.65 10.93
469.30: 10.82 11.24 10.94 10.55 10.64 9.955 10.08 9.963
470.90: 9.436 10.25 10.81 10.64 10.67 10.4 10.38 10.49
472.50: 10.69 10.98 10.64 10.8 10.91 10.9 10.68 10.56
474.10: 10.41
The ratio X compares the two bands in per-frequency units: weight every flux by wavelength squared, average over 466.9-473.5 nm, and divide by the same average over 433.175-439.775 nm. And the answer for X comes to 1.62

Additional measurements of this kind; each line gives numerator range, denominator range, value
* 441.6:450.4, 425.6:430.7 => 1.55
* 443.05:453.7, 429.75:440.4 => 1.32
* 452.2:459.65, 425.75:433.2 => 1.64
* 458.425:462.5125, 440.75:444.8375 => 1.27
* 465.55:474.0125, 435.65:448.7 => 1.45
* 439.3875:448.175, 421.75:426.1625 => 1.44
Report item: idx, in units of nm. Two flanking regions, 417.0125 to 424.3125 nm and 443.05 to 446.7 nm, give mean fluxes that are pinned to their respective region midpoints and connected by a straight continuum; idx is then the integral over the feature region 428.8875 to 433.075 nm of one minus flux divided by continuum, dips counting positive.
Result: 0.63 nm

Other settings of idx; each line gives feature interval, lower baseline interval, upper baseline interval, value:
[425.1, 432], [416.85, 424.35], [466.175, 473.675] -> 0.856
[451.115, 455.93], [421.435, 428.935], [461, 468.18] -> 0.061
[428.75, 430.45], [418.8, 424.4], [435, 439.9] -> 0.353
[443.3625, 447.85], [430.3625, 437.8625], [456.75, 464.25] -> -0.101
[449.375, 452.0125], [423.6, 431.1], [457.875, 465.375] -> -0.228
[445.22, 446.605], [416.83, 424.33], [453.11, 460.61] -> 0.047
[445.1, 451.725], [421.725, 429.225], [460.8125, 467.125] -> -0.288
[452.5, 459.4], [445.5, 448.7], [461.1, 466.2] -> 0.256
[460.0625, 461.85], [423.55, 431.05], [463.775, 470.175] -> -0.065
